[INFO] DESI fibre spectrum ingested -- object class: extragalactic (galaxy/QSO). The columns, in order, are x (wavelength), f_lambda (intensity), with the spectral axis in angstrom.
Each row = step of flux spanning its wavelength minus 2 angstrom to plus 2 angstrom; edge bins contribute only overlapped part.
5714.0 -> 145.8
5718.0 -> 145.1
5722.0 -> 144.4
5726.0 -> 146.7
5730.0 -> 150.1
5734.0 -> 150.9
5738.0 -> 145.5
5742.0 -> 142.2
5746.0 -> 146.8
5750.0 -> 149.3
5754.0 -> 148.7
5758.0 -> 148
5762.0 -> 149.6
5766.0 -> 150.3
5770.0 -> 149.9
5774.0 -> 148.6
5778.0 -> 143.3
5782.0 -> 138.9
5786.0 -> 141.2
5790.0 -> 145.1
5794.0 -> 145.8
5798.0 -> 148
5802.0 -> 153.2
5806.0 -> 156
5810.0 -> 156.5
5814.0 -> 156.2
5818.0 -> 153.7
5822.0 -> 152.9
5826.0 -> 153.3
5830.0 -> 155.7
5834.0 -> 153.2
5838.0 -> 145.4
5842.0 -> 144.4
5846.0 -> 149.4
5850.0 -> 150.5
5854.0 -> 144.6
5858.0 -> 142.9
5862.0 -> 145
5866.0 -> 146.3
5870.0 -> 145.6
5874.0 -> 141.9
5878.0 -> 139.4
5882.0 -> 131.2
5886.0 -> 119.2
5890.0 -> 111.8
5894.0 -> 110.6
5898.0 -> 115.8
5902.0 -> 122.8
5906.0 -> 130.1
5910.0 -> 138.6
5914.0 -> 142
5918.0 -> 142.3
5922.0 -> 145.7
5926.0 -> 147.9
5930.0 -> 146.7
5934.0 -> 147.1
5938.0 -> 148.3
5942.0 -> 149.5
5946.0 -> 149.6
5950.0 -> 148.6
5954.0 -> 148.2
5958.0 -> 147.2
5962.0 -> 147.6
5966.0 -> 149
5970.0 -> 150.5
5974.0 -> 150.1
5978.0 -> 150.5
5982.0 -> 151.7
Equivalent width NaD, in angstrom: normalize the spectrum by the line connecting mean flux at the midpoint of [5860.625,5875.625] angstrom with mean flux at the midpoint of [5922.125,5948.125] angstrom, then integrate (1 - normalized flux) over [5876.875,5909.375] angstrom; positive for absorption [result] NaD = 5.1 angstrom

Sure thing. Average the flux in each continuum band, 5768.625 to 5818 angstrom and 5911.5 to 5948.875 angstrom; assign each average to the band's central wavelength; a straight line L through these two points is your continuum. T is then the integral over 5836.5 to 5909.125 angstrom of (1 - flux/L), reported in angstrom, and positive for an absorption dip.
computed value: 6.0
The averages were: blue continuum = 149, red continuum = 147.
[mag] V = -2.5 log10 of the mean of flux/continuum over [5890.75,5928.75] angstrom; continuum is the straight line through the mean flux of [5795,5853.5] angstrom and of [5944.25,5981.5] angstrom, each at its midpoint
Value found 0.14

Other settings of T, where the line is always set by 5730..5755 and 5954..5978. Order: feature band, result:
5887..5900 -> 3.08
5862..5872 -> 0.17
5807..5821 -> -0.70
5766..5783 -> 0.17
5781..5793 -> 0.44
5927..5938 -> 0.11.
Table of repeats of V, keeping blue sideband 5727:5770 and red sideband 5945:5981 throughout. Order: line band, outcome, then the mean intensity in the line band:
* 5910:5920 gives 0.056 mag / 141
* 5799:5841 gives -0.034 mag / 153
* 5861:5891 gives 0.101 mag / 135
